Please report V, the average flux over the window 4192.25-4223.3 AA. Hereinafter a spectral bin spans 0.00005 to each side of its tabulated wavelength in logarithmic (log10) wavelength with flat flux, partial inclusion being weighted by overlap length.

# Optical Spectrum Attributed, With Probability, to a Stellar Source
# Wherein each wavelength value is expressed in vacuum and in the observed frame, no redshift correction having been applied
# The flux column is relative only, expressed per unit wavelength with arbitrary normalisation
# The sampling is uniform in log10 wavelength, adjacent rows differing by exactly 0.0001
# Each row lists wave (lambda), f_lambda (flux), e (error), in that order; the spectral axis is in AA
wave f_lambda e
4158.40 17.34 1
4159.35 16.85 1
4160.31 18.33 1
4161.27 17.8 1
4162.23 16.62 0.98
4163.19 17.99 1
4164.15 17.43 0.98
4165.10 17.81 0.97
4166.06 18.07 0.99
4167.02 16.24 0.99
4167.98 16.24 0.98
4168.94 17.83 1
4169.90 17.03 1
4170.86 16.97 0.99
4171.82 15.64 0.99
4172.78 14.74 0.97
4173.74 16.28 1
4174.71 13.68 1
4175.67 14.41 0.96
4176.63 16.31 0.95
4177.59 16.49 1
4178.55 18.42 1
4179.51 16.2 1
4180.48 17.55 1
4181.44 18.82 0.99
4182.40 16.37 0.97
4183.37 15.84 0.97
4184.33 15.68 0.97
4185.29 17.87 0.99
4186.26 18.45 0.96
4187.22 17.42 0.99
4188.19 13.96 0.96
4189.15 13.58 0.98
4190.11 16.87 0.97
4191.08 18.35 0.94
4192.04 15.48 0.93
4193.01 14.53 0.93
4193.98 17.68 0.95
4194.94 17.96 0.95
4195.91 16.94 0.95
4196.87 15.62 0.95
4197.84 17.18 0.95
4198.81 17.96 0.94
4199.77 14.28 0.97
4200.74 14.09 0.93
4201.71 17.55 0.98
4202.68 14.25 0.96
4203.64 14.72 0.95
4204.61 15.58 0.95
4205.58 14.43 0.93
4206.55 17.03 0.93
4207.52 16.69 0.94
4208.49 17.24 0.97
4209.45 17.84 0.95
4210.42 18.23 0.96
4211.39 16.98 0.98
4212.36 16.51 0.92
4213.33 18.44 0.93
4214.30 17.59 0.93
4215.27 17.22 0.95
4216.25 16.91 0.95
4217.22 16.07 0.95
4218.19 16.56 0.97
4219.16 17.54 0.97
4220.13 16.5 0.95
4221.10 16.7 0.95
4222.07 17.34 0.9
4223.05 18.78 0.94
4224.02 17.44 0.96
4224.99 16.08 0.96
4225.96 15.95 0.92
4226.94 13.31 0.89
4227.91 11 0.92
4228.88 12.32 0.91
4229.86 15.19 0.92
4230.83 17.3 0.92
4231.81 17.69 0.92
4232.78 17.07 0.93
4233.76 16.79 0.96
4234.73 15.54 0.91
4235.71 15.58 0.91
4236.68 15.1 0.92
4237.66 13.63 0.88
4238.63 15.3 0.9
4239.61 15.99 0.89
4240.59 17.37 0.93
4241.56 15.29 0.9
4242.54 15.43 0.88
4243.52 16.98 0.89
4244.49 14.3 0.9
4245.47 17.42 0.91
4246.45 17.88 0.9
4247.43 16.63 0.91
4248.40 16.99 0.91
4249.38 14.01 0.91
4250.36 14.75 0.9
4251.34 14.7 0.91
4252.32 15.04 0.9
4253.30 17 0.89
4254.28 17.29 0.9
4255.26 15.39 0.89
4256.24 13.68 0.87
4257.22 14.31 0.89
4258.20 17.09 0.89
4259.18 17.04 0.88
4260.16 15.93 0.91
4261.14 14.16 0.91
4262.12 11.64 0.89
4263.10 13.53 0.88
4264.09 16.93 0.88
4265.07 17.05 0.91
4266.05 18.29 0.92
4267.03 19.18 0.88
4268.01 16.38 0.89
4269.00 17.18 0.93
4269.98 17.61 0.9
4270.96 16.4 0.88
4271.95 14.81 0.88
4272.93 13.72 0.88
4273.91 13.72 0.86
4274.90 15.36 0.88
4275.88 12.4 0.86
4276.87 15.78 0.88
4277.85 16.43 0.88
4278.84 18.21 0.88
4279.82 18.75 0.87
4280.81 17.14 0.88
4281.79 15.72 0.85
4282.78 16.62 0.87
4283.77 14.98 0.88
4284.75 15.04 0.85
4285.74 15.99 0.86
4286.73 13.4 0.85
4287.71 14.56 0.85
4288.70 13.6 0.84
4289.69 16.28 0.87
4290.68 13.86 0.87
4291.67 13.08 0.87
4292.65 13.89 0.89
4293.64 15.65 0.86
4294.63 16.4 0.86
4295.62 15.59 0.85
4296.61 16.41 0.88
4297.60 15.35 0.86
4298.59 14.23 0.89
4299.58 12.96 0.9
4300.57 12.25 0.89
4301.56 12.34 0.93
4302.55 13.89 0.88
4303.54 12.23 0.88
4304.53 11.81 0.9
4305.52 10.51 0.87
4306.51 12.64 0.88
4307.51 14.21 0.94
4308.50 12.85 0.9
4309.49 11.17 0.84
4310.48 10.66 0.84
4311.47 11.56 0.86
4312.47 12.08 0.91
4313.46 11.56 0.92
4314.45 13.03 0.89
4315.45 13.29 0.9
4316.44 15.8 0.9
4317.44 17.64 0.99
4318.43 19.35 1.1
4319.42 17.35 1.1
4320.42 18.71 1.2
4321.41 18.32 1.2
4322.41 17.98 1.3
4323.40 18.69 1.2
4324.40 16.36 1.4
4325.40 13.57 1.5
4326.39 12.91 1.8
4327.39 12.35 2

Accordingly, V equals 16.6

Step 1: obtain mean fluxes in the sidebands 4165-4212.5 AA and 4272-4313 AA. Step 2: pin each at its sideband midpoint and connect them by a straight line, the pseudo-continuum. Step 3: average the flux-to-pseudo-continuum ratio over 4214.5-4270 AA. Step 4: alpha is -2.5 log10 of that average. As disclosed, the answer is -0.048 mag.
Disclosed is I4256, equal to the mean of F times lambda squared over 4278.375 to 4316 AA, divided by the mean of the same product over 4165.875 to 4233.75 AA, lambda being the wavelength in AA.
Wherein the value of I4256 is 0.90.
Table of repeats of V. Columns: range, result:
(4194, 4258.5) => 16.1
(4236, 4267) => 15.7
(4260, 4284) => 15.9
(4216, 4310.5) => 15.3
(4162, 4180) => 16.5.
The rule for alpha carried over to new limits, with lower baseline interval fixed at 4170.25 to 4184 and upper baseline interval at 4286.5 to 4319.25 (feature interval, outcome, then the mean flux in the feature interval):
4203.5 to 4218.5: -0.08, 16.8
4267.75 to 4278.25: -0.07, 15.4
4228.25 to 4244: -0.04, 15.7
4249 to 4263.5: -0.02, 15.1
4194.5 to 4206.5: -0.01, 15.9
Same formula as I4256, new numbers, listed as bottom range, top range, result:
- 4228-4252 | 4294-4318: 0.88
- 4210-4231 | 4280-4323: 0.92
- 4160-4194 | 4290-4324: 0.92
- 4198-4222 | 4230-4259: 0.98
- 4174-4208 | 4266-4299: 1.00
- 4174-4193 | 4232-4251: 1.00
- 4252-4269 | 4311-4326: 1.01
